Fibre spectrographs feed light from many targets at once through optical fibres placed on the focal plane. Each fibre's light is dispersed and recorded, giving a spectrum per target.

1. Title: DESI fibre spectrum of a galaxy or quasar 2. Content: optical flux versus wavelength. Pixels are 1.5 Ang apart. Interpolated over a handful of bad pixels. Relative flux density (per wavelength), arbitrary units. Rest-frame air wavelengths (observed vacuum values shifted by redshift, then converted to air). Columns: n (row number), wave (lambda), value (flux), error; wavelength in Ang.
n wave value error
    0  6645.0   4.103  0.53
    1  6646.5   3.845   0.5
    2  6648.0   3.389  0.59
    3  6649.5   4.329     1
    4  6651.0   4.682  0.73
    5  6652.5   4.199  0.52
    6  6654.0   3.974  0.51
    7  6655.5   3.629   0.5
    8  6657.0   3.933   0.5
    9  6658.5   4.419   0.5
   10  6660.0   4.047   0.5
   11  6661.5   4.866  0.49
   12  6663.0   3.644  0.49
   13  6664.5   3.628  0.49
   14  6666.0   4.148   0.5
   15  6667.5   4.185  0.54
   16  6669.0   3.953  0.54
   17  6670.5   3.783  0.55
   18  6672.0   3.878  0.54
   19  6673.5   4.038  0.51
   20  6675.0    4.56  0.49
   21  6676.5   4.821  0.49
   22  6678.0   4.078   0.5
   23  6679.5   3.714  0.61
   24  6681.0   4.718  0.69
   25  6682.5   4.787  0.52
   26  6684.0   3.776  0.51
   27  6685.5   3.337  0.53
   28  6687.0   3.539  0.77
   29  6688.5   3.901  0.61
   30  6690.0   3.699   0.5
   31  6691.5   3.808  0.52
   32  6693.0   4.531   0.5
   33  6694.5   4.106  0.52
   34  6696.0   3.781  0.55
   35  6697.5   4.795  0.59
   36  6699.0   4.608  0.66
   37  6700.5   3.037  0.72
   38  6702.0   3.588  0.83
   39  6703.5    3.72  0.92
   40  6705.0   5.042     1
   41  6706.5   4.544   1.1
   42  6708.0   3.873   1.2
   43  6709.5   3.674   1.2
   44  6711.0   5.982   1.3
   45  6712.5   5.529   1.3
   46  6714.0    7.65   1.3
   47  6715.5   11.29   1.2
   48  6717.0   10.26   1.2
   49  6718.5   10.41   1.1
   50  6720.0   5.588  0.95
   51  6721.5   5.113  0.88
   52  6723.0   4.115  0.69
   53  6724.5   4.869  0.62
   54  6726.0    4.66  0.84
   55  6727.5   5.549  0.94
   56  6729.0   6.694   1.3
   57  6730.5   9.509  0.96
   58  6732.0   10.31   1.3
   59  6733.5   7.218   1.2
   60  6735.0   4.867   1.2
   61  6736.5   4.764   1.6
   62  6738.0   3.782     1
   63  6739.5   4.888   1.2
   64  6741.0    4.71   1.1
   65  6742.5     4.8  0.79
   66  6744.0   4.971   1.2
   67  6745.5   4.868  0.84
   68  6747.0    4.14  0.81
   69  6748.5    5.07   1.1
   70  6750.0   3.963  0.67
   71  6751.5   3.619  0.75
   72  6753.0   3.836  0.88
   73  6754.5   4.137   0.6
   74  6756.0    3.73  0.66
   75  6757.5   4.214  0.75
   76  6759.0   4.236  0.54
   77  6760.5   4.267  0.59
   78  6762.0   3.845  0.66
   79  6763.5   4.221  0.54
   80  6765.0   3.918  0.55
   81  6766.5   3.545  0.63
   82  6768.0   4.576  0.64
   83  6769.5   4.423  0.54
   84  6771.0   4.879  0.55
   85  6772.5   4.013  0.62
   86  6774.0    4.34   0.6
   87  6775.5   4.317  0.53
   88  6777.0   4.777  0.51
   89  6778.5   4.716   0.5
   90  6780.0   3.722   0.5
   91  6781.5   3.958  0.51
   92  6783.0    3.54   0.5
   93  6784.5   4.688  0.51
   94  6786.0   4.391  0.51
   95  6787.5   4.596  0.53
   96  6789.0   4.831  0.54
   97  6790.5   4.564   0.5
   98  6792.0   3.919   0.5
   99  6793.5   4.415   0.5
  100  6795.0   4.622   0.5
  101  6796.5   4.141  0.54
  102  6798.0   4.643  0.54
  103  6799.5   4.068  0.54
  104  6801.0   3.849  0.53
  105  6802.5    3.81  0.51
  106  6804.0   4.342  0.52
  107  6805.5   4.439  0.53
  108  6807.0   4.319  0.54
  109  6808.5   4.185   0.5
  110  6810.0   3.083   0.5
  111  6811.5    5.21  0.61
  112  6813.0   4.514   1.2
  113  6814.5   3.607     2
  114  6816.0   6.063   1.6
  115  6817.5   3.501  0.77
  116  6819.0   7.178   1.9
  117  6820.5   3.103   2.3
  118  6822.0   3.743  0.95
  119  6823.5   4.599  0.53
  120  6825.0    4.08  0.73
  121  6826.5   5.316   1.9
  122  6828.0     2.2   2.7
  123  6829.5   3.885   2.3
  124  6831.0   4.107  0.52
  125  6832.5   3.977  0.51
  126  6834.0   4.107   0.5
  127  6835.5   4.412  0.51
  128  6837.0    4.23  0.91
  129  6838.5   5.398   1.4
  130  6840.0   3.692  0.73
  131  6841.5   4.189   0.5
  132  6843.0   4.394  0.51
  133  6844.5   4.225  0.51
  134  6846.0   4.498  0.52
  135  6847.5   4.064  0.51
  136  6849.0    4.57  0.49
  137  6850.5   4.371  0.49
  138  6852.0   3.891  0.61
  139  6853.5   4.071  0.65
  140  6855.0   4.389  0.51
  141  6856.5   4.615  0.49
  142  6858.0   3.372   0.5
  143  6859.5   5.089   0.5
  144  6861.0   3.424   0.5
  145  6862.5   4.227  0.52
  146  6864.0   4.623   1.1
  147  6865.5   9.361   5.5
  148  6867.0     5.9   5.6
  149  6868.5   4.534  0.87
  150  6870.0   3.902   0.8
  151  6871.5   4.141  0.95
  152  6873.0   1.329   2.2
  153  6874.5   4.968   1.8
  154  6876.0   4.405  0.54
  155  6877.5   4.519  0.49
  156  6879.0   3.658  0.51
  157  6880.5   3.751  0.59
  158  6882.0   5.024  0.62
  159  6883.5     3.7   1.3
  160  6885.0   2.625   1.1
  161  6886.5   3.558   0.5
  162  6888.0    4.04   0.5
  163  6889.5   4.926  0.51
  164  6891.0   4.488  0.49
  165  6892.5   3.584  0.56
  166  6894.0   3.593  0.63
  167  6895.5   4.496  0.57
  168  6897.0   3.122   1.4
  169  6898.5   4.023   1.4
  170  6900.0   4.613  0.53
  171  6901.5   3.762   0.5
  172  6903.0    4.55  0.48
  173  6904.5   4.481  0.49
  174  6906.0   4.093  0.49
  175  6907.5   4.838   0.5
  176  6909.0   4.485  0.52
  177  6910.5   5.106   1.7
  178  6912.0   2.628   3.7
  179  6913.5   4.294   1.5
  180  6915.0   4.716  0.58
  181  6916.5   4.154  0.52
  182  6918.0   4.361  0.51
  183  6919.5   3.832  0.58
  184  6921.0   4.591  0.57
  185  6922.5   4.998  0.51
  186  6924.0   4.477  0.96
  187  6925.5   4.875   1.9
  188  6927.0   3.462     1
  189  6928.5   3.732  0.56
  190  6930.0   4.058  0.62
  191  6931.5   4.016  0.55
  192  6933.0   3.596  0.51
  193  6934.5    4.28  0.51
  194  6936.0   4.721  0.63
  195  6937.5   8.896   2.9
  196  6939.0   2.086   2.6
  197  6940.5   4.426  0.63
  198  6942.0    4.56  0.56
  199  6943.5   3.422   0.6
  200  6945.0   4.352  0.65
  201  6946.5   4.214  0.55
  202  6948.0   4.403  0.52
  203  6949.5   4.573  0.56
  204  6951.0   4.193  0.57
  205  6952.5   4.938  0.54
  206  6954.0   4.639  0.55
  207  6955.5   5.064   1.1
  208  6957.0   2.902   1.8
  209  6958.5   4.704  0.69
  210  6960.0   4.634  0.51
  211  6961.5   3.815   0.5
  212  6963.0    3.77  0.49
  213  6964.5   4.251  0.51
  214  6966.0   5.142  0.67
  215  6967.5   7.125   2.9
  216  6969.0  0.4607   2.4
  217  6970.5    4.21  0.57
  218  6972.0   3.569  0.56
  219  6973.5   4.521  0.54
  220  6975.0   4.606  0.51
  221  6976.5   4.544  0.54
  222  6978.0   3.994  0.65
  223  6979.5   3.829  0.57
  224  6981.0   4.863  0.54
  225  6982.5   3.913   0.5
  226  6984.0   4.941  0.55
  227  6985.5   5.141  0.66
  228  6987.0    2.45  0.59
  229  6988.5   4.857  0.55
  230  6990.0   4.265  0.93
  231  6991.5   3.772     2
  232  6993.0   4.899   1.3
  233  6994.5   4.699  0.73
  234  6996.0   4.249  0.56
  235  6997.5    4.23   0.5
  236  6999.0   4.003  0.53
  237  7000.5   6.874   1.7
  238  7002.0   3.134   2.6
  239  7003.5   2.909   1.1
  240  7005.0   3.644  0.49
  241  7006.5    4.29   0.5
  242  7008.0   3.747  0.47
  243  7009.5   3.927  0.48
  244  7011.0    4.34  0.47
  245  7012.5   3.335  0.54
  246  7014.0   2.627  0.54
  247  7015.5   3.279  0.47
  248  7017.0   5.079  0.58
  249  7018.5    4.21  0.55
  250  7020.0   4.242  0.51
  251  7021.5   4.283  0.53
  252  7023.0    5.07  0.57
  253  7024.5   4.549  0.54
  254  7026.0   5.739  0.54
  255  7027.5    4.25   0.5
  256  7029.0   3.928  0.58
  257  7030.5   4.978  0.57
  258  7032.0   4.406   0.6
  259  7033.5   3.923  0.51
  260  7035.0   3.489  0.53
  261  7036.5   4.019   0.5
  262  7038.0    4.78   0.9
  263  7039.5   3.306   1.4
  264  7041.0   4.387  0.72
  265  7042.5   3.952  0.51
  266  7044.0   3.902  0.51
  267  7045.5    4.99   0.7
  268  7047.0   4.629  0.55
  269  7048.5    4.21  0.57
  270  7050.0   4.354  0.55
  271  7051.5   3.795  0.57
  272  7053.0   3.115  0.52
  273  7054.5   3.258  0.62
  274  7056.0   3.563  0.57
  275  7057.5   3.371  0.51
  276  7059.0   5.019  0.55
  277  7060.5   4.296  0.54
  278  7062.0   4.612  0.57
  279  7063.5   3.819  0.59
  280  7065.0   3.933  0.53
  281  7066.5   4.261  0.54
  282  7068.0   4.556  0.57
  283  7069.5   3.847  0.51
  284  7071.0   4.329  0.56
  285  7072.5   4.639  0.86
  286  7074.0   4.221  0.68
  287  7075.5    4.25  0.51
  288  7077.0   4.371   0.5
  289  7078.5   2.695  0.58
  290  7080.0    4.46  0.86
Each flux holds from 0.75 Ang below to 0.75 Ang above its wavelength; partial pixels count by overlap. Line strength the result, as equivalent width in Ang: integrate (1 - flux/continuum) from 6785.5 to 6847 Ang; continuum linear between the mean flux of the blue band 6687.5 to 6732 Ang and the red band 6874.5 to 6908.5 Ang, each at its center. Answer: 5.1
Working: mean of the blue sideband 5.52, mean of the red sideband 4.11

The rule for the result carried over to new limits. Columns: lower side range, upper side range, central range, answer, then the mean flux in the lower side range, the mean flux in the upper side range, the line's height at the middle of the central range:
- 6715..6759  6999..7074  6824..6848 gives 4.6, 5.67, 4.15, 5.16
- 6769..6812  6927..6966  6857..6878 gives -1.2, 4.3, 4.33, 4.31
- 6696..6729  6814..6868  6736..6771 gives 6.3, 5.6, 4.46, 5.23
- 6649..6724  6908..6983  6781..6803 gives 1.2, 4.67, 4.3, 4.52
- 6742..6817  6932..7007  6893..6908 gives 0.6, 4.29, 4.31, 4.3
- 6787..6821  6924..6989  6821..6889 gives 1.8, 4.4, 4.3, 4.36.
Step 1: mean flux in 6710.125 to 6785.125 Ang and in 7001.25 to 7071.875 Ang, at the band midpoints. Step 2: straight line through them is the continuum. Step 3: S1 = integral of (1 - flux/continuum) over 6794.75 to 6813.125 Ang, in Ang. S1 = 2.8 Ang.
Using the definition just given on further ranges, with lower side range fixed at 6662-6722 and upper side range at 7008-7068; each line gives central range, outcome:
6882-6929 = 2.4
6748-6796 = 4.0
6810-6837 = 1.4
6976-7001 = -1.1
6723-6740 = -4.8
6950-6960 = -0.3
